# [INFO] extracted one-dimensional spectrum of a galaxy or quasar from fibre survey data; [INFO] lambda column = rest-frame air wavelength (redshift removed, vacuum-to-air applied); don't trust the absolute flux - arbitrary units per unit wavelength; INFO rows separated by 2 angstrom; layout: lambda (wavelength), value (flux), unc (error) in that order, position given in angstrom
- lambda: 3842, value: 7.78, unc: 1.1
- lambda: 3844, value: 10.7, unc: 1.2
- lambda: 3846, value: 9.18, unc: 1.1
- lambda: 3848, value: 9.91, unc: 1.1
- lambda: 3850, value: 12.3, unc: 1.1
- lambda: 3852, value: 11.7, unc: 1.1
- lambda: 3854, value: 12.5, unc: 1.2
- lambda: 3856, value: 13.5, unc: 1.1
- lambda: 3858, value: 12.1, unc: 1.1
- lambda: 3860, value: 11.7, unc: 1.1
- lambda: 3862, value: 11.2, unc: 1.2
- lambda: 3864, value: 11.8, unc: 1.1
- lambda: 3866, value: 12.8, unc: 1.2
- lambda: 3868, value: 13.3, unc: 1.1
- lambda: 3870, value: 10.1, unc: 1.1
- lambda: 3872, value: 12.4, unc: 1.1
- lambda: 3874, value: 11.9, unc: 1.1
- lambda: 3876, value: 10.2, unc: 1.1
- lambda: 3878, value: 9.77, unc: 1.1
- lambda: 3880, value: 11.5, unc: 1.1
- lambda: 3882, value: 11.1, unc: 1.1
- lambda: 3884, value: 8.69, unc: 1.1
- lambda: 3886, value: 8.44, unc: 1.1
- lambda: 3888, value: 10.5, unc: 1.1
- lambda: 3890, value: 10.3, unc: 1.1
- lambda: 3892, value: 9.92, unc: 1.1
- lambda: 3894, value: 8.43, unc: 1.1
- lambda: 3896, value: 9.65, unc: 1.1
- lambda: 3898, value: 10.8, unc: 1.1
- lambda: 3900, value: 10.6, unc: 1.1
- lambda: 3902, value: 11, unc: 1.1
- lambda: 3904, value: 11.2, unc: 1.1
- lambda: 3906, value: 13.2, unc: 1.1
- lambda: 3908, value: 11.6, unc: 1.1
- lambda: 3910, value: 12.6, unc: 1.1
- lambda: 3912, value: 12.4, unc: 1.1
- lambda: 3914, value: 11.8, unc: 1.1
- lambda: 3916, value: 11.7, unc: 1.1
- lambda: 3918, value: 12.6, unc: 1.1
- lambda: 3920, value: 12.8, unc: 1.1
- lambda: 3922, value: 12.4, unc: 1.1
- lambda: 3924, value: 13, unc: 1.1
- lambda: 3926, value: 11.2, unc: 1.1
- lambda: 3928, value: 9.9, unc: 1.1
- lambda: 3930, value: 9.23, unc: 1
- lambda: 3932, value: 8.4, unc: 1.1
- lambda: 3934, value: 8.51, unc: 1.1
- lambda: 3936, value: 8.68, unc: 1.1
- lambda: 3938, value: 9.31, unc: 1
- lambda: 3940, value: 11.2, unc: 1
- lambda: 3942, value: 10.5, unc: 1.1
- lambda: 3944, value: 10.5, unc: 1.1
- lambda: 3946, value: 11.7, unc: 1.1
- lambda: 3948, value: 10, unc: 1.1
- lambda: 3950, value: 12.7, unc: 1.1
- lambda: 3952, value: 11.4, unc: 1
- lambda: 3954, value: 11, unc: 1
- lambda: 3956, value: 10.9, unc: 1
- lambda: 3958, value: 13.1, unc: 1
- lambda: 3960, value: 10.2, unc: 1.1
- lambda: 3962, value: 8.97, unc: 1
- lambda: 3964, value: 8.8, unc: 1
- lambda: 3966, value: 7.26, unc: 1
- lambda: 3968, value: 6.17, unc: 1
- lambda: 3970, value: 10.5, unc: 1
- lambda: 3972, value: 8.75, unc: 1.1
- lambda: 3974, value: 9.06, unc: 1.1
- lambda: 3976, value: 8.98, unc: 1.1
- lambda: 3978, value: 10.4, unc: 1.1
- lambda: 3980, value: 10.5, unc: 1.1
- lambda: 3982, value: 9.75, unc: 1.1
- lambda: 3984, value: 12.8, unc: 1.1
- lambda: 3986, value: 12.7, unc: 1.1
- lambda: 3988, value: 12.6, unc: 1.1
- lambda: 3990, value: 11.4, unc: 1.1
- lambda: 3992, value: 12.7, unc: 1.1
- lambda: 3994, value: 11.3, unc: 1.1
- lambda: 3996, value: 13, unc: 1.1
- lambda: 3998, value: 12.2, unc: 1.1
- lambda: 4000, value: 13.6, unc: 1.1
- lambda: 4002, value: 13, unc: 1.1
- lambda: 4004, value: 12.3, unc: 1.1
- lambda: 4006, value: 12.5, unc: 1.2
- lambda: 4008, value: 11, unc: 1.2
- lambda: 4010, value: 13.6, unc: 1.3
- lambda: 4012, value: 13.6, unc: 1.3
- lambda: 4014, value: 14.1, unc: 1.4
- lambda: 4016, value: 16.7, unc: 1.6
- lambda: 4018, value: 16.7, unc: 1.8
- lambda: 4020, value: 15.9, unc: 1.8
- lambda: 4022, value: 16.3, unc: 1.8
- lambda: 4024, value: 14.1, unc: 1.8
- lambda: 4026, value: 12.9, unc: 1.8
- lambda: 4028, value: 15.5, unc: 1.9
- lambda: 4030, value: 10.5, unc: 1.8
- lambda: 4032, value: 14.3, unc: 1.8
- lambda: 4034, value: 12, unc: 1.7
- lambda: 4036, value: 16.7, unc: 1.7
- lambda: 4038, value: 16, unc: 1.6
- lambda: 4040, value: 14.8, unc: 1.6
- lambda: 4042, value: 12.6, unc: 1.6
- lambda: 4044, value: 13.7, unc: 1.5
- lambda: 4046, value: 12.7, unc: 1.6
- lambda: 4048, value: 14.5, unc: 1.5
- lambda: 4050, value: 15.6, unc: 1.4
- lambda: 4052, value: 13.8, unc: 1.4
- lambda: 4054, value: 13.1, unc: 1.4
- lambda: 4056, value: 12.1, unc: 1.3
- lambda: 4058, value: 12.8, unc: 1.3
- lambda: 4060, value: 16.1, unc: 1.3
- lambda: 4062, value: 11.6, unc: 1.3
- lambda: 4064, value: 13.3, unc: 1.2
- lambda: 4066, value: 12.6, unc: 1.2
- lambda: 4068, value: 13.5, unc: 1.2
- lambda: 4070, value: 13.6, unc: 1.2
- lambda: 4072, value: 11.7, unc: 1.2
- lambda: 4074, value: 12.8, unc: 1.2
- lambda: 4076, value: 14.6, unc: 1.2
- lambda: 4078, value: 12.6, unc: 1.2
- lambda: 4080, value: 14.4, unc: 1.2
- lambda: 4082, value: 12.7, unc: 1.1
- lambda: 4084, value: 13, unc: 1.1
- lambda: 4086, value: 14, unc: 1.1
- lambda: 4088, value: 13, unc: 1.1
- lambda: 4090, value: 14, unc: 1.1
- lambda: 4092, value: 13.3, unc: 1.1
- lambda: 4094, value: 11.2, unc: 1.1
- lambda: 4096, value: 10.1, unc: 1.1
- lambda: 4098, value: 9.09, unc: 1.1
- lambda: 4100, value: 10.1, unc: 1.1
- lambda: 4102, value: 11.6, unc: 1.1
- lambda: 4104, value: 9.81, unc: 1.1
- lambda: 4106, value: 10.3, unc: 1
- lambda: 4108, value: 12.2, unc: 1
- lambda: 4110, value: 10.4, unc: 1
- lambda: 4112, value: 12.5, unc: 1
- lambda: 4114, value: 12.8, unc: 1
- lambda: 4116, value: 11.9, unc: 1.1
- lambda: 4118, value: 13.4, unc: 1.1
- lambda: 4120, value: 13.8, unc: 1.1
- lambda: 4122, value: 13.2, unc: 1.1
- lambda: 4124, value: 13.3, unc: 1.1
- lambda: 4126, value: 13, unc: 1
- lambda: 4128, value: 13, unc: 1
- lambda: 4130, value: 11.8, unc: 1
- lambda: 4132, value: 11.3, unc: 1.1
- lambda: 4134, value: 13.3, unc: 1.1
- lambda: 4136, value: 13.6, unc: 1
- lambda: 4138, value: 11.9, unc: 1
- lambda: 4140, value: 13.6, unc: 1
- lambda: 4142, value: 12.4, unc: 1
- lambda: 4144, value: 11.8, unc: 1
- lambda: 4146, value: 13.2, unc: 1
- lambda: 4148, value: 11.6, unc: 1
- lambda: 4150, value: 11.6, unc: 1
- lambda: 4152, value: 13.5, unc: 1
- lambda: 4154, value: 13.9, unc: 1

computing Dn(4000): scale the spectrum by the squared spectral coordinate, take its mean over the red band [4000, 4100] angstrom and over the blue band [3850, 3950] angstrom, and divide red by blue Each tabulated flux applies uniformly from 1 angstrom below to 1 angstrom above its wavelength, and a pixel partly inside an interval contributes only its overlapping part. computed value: 1.3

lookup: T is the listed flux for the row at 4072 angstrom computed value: 11.7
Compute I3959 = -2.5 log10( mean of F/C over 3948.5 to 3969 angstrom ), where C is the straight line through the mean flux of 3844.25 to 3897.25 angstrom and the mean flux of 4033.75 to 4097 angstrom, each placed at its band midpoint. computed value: 0.20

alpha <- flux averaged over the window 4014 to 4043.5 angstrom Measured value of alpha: 14.6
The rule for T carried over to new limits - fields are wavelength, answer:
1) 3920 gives 12.8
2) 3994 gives 11.3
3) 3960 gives 10.2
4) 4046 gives 12.7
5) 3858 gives 12.1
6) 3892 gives 9.92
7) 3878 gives 9.77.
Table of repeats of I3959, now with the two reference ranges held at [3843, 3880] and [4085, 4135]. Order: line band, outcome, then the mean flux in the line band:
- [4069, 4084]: -0.10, 13.2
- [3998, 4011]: -0.07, 12.6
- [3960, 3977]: 0.33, 8.66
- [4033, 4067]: -0.15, 13.8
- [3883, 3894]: 0.22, 9.47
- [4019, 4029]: -0.25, 14.9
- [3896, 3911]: 0.02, 11.4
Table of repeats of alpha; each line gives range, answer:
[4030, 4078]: 13.6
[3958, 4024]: 11.8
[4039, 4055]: 13.8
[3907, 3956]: 11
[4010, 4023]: 15.4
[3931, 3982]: 9.9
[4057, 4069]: 13.3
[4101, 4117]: 11.4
